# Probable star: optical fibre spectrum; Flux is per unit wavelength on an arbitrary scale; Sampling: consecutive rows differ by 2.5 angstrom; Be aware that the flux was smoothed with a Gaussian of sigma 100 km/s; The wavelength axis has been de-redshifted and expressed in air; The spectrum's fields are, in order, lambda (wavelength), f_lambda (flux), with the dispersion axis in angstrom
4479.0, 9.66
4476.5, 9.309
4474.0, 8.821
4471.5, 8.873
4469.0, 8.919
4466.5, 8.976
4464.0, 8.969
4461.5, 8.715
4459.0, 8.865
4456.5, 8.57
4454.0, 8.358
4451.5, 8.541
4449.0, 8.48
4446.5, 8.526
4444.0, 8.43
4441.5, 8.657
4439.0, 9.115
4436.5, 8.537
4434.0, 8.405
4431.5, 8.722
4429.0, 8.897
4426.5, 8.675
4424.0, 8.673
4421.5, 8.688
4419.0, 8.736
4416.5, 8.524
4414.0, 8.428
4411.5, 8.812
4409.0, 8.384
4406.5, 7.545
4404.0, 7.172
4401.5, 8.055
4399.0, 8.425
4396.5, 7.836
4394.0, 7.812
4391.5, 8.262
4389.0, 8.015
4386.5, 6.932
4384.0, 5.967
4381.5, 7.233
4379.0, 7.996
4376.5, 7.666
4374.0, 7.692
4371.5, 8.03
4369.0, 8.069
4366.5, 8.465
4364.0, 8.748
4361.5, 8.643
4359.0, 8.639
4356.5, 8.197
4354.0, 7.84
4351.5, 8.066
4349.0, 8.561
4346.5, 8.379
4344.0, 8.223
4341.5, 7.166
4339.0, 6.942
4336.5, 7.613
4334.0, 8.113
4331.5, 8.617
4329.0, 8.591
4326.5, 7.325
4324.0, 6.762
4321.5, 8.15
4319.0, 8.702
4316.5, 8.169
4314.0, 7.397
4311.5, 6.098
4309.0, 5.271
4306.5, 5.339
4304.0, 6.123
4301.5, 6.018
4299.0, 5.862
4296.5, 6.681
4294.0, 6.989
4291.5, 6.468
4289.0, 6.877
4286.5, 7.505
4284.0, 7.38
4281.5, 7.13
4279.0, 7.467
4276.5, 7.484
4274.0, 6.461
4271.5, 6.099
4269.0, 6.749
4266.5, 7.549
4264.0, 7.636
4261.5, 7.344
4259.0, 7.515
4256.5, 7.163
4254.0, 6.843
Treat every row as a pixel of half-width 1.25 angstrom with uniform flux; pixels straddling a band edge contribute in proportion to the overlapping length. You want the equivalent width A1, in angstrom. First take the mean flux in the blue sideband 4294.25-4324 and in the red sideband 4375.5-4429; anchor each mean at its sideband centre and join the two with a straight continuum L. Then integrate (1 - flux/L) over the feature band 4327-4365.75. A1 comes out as -4.8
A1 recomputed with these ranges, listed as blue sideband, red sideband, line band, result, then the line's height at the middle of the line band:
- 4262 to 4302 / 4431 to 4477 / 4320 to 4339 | -1.1 angstrom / 7.42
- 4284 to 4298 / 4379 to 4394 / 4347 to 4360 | -1.9 angstrom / 7.23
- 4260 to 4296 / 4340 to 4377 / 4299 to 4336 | 2.3 angstrom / 7.61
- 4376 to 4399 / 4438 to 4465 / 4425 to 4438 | -0.5 angstrom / 8.31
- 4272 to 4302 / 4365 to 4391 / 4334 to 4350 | -1.1 angstrom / 7.33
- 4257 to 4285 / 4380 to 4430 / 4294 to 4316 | 3.5 angstrom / 7.39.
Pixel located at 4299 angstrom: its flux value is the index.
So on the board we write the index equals 5.862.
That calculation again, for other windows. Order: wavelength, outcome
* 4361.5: 8.643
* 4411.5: 8.812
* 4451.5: 8.541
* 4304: 6.123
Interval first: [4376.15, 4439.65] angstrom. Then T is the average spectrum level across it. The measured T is 8.13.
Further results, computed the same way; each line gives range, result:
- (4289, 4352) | 7.25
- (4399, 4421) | 8.24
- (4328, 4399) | 7.95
